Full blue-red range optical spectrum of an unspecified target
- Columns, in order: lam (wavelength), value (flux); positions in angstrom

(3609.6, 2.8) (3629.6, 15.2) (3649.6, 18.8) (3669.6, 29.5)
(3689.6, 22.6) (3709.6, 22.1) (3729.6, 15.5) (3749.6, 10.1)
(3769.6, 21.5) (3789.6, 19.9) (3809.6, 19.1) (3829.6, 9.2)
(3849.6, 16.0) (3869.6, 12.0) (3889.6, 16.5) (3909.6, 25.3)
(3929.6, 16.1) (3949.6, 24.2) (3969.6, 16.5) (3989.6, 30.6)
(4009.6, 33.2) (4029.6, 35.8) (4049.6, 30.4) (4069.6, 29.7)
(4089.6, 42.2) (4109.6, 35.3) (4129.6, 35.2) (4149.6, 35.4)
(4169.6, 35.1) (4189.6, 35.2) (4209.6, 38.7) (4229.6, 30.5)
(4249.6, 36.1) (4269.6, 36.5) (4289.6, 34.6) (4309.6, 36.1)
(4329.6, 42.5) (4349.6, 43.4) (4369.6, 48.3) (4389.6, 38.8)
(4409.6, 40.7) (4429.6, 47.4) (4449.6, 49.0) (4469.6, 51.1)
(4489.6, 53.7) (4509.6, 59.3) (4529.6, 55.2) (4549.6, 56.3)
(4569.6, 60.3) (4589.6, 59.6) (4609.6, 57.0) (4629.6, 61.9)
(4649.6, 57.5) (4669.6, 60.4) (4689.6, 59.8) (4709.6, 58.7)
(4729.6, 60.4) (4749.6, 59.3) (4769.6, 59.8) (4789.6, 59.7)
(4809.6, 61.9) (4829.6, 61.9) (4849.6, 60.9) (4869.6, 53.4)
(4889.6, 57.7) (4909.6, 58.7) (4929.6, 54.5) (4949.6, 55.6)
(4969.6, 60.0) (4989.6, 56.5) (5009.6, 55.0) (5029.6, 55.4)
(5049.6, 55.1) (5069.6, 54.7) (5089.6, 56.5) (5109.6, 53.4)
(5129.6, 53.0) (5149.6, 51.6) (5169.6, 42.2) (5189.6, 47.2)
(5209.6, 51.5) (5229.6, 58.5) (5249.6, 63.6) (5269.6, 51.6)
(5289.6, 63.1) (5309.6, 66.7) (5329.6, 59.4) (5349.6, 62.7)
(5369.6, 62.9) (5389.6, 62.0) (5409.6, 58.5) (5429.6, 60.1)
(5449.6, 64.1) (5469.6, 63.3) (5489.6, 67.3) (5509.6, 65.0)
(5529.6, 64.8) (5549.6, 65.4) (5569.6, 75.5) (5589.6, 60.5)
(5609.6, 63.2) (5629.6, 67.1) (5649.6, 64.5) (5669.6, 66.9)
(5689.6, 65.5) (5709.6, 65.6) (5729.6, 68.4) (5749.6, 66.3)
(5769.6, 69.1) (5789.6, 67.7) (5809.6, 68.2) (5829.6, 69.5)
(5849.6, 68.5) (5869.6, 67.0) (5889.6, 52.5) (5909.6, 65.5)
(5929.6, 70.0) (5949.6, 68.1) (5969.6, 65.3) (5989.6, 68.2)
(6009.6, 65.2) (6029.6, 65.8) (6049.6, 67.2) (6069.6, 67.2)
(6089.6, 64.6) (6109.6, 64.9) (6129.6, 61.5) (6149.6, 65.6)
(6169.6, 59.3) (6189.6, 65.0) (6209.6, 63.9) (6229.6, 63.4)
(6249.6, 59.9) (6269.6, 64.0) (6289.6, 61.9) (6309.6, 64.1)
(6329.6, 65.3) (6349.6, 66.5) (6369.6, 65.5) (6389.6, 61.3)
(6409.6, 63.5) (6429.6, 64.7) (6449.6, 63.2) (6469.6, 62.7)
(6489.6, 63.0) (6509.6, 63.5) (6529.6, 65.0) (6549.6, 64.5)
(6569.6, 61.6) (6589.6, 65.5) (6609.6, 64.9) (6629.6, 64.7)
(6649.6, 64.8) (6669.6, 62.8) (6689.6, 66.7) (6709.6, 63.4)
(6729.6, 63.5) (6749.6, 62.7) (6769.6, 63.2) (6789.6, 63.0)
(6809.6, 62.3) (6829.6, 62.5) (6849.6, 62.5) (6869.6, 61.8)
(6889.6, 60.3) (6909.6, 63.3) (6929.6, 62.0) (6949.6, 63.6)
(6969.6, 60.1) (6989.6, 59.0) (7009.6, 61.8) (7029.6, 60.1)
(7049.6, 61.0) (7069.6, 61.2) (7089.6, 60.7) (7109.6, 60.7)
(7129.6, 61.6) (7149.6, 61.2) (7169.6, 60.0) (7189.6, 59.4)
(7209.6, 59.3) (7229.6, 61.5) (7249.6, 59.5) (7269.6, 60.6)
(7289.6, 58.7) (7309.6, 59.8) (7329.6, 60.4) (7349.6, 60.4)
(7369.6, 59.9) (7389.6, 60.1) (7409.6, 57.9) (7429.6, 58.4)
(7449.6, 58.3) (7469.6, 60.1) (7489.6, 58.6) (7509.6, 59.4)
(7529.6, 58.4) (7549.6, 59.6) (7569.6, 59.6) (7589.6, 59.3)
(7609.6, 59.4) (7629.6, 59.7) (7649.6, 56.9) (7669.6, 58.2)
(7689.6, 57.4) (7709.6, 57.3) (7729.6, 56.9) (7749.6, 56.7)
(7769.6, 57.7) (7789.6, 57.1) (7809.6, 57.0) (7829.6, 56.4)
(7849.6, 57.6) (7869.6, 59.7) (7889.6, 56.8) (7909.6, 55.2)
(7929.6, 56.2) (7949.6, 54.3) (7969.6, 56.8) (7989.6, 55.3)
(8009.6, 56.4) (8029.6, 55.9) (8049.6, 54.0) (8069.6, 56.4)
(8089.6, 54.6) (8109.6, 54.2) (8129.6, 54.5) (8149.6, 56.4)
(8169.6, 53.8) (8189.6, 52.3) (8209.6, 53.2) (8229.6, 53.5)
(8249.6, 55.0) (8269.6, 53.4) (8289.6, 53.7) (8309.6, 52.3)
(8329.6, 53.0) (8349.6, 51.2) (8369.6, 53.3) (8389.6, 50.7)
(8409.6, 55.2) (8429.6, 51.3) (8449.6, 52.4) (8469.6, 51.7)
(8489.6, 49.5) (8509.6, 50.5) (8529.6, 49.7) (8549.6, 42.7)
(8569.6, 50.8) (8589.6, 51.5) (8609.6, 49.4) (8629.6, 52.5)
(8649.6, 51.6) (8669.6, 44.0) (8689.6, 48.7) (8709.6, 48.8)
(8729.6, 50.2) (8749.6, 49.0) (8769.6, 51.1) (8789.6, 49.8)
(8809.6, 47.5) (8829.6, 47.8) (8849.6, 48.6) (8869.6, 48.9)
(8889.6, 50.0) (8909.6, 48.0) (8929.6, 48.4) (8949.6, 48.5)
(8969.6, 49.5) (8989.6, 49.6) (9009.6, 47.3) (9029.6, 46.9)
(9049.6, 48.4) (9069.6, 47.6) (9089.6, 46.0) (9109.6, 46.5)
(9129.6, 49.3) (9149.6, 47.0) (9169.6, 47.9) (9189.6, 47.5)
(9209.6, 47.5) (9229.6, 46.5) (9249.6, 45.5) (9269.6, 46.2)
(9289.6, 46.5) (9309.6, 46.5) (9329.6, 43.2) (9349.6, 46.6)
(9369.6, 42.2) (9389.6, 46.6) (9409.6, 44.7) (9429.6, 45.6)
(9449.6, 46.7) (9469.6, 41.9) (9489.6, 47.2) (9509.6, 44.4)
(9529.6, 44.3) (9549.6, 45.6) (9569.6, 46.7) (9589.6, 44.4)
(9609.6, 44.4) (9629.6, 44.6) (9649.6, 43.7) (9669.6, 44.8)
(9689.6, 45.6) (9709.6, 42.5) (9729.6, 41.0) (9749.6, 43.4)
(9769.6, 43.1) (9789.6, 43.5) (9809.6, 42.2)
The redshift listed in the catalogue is 0.00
